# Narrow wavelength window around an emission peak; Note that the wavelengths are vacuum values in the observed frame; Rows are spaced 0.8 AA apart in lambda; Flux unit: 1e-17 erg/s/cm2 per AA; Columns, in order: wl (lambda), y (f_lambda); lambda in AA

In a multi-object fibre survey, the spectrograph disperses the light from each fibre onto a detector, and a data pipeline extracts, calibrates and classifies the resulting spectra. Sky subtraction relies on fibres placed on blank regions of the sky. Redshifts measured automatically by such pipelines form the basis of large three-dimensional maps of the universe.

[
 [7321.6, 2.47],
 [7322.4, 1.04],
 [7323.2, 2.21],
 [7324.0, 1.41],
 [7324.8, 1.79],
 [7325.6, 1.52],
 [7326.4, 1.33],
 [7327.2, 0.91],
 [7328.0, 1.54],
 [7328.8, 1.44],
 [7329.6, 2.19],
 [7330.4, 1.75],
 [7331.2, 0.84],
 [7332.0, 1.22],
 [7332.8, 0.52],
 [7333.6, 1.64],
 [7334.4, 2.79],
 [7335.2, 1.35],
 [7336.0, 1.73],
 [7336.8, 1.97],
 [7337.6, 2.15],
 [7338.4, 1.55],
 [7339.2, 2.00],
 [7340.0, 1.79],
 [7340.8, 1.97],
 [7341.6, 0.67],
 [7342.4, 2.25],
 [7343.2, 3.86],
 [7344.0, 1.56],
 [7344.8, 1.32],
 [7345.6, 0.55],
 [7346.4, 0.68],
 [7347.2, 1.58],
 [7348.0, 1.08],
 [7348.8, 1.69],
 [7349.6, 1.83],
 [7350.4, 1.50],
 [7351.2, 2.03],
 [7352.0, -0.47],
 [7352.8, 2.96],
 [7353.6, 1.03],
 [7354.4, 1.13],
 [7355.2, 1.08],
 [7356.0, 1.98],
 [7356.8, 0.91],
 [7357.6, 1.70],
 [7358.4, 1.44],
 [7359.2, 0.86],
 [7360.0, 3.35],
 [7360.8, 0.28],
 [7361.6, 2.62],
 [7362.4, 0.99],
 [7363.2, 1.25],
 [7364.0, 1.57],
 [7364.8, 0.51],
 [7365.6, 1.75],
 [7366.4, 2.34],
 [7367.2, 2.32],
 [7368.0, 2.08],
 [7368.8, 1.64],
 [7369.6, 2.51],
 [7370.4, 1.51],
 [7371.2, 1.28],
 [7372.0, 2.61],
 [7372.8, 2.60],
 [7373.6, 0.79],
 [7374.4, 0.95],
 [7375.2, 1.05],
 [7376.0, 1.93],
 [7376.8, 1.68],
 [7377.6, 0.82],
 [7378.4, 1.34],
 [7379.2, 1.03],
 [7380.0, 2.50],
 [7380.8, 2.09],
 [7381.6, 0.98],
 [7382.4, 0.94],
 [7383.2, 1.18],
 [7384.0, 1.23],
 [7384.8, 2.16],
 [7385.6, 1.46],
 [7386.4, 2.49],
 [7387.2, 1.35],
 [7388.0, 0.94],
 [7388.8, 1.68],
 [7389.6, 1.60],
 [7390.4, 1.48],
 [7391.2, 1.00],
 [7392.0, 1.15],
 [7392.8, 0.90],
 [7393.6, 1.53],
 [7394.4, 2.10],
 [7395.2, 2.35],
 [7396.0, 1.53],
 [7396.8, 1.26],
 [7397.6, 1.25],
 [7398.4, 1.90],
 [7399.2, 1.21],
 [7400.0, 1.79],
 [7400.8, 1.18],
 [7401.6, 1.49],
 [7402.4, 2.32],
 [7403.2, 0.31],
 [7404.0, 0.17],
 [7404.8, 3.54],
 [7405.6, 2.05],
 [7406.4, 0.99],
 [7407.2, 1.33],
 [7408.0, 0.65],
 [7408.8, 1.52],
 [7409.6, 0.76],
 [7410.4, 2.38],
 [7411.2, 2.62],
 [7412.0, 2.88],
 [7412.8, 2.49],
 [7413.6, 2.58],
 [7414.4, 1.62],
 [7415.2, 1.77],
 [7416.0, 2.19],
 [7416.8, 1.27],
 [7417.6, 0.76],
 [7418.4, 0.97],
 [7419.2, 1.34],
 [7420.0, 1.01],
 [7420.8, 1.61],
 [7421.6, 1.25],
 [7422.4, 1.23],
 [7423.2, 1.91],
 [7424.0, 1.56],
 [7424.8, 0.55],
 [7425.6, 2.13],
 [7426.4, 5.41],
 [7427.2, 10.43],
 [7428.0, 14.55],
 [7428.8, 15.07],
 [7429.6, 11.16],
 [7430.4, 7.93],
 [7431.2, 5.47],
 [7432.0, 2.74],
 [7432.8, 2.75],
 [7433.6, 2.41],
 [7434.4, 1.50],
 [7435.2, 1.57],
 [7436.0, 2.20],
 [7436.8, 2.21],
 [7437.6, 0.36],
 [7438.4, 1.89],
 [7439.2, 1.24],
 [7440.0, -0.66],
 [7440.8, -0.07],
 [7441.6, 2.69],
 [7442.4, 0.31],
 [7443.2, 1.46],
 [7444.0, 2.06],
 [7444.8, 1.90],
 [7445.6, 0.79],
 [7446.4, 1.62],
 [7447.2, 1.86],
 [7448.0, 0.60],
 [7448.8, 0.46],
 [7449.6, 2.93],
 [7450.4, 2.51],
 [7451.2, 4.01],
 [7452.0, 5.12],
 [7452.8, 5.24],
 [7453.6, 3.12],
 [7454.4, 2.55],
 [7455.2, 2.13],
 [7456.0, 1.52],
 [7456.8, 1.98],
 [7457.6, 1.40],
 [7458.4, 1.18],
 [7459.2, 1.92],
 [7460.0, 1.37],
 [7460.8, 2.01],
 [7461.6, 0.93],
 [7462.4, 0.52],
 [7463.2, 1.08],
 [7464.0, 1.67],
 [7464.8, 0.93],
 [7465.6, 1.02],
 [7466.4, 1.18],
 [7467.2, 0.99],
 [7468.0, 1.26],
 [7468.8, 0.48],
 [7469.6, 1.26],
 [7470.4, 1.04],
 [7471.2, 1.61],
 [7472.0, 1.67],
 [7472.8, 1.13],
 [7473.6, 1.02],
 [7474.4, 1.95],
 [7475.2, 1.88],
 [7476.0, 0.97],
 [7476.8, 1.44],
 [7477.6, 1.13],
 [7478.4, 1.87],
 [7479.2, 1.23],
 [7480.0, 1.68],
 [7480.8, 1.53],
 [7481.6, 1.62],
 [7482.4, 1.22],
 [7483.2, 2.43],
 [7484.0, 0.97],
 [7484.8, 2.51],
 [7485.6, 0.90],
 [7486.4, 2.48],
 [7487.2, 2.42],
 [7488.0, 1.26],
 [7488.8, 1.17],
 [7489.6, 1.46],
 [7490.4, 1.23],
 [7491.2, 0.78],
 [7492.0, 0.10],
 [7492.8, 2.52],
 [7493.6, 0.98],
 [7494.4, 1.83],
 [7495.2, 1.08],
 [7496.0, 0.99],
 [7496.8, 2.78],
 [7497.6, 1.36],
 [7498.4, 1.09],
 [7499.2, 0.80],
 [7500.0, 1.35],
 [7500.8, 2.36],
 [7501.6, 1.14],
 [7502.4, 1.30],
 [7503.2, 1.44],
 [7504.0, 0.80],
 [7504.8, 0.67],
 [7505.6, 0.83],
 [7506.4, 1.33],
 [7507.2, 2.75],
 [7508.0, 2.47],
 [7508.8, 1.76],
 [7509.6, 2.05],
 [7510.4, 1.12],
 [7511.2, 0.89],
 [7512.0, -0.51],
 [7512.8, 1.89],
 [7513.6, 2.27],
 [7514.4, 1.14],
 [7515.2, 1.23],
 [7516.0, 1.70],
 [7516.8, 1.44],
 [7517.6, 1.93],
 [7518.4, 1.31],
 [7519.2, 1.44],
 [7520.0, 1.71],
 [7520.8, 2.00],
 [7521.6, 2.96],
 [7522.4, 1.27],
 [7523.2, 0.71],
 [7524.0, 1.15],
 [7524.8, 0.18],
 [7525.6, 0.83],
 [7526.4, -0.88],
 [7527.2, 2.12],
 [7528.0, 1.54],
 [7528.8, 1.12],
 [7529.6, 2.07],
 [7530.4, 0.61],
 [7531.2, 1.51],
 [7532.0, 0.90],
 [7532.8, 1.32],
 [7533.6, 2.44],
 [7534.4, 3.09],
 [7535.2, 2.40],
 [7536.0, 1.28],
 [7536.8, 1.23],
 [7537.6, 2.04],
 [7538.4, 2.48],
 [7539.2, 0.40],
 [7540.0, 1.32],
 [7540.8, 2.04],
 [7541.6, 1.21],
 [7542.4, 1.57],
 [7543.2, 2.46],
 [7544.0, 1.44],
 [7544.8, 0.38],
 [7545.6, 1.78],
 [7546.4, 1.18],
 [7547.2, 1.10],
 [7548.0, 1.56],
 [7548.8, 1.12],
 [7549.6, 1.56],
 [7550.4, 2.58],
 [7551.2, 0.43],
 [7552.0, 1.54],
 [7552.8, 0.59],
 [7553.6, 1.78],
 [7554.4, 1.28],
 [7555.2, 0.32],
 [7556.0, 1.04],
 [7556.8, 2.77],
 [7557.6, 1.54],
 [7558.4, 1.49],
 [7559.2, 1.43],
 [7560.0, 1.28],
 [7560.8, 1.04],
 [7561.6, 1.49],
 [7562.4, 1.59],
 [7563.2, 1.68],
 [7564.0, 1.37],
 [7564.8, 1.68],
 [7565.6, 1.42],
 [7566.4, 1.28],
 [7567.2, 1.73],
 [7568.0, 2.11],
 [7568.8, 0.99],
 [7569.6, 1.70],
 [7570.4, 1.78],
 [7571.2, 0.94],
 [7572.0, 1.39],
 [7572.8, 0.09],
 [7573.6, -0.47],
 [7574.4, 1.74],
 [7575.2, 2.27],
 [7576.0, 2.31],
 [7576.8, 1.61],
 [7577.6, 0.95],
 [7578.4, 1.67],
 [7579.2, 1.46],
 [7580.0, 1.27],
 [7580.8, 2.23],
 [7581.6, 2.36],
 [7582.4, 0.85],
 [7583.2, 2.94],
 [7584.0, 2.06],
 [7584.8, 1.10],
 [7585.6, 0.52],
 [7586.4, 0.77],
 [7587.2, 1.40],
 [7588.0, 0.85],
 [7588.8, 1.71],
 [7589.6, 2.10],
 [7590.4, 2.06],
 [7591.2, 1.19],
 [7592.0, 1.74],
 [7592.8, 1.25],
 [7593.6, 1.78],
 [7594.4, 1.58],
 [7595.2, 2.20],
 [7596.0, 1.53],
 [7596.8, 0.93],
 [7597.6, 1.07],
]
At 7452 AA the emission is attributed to [N II] 6583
